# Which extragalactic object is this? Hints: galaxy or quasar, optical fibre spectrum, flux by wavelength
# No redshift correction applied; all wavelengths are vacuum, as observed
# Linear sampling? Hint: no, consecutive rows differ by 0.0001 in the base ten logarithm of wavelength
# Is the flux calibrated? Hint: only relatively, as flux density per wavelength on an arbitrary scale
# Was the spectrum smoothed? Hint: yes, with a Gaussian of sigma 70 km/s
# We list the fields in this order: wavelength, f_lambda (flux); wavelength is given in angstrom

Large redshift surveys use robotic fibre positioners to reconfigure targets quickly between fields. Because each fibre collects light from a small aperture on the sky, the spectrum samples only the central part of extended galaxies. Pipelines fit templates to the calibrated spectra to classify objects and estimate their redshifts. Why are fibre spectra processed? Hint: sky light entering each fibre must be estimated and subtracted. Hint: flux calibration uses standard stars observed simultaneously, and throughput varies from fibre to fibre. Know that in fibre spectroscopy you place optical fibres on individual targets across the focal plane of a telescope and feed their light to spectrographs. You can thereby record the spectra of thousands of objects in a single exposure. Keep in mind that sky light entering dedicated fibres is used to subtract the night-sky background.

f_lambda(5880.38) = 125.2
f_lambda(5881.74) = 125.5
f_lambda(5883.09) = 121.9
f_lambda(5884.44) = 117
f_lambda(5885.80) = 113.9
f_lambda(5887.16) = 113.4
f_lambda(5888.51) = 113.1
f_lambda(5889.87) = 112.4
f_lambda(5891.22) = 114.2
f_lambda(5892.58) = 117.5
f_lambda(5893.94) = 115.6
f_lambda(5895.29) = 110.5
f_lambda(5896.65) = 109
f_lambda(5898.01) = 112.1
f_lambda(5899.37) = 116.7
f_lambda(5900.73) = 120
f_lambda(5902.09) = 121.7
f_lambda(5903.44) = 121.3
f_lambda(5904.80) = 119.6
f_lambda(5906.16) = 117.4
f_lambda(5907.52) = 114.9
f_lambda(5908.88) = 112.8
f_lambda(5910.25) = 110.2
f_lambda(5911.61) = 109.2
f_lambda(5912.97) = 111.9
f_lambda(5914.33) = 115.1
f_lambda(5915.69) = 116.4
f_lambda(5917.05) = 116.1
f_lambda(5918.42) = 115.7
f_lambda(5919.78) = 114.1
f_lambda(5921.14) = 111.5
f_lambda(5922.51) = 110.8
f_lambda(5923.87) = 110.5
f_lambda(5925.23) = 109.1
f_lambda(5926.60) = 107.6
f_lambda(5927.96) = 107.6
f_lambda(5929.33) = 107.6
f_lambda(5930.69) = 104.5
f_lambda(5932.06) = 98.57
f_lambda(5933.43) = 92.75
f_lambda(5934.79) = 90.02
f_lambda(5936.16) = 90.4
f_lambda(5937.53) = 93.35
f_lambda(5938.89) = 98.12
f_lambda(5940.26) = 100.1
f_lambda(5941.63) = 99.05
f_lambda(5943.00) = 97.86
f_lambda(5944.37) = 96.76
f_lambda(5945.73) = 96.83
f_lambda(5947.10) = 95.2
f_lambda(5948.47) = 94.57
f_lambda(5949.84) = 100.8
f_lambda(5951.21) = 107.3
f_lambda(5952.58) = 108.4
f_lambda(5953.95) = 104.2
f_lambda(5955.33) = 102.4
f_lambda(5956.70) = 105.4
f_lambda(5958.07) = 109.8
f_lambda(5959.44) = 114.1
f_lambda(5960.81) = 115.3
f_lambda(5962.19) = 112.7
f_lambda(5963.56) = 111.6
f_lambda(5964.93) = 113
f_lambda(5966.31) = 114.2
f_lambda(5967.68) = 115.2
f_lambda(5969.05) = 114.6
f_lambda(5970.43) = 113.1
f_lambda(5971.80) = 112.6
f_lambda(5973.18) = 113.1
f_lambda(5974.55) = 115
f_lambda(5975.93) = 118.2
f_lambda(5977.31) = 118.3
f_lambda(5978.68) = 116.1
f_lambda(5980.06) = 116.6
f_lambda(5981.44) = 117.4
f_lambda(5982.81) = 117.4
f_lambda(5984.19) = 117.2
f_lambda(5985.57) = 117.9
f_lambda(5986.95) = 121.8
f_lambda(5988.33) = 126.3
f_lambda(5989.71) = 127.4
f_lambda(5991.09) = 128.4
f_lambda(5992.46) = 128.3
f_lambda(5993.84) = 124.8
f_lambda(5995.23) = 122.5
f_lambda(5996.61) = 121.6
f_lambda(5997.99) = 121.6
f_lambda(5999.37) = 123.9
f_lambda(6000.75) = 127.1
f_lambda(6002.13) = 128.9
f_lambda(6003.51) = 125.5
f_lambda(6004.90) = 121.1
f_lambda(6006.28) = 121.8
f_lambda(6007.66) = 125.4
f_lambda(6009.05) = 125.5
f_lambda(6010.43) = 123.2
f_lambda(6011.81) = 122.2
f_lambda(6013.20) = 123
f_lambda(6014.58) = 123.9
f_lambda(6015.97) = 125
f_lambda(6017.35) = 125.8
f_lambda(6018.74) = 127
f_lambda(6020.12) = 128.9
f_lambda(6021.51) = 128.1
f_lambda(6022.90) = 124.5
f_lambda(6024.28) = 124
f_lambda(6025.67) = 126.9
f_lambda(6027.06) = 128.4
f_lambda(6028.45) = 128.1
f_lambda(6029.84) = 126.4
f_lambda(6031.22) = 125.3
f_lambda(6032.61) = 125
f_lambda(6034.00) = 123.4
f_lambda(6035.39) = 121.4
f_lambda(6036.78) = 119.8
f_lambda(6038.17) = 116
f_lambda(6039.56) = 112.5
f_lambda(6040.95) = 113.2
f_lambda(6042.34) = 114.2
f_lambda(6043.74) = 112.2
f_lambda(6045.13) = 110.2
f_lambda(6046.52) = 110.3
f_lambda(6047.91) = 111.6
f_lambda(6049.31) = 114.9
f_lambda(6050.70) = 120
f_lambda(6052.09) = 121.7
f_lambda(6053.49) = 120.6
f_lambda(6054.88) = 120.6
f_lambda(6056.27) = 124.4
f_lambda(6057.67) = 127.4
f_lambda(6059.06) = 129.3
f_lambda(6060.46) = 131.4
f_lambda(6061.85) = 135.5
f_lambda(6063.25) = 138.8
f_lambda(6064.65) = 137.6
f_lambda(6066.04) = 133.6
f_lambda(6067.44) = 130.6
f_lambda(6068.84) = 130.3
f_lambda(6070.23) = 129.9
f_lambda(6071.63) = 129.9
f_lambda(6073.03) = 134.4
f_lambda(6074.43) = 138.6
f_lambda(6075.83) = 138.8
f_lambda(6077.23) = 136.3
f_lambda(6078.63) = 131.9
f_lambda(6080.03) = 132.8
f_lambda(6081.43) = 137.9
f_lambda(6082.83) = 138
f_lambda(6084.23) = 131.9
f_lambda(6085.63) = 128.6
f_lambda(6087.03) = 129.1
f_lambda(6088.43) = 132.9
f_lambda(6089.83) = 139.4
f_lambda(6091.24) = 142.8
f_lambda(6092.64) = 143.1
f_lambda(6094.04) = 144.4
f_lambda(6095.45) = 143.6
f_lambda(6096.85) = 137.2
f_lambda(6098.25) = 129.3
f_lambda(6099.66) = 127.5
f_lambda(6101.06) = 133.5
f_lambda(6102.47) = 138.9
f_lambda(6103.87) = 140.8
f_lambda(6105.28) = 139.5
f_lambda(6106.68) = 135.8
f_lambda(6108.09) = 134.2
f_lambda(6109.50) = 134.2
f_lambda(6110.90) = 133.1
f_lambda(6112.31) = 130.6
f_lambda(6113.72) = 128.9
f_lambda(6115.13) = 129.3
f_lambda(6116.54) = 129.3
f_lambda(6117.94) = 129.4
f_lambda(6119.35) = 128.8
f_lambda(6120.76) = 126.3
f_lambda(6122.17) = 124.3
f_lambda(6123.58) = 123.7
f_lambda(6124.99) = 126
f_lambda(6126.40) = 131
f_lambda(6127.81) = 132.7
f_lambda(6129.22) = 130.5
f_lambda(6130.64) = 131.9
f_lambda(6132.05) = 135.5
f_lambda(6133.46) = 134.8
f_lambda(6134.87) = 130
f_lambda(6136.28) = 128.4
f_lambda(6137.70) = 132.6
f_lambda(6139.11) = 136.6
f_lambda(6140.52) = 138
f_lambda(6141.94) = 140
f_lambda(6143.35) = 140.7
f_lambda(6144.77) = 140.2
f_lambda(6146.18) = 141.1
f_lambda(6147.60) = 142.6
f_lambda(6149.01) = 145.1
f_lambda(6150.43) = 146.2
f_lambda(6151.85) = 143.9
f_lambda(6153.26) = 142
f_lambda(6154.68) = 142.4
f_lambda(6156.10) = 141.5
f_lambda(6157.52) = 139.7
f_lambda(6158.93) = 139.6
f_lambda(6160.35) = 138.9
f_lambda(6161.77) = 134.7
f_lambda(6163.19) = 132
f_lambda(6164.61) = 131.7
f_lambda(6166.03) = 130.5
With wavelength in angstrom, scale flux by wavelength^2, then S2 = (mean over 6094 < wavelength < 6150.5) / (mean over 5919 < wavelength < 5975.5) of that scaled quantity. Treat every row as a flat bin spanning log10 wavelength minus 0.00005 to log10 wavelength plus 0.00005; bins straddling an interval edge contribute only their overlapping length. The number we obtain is 1.34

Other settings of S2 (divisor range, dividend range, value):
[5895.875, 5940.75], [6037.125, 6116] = 1.25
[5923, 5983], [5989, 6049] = 1.17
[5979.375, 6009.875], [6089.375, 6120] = 1.14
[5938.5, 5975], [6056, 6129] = 1.31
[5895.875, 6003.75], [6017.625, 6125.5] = 1.20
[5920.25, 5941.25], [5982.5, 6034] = 1.25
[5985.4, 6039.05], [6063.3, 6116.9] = 1.11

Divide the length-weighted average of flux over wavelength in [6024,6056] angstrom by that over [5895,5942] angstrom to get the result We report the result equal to 1.09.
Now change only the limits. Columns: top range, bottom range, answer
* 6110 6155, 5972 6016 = 1.10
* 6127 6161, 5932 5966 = 1.35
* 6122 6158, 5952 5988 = 1.20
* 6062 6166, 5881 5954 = 1.24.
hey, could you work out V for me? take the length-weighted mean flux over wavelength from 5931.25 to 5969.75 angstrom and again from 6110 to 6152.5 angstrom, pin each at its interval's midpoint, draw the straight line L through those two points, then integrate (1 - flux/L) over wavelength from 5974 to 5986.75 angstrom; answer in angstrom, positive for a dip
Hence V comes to -1.1 angstrom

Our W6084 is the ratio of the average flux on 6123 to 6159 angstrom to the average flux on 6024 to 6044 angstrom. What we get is 1.13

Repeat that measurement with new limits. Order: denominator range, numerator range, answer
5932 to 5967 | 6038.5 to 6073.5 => 1.21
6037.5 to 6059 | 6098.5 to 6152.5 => 1.15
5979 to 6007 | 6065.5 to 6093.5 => 1.10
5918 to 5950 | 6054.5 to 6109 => 1.32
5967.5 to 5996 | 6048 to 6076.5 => 1.08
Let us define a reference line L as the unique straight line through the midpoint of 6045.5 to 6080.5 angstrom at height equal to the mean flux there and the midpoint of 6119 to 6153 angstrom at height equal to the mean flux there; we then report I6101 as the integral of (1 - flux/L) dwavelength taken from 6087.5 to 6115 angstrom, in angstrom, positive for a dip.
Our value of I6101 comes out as -0.9 angstrom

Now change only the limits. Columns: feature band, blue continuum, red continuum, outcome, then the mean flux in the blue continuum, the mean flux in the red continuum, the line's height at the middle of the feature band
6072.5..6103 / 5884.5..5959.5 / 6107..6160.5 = -1.6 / 108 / 135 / 129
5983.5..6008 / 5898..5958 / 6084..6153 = -1.5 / 107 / 135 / 117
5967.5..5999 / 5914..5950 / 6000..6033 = -0.7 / 103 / 125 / 117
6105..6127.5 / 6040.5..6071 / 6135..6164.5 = 0.6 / 124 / 139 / 134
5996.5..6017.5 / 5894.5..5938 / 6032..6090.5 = -0.6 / 110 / 127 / 120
